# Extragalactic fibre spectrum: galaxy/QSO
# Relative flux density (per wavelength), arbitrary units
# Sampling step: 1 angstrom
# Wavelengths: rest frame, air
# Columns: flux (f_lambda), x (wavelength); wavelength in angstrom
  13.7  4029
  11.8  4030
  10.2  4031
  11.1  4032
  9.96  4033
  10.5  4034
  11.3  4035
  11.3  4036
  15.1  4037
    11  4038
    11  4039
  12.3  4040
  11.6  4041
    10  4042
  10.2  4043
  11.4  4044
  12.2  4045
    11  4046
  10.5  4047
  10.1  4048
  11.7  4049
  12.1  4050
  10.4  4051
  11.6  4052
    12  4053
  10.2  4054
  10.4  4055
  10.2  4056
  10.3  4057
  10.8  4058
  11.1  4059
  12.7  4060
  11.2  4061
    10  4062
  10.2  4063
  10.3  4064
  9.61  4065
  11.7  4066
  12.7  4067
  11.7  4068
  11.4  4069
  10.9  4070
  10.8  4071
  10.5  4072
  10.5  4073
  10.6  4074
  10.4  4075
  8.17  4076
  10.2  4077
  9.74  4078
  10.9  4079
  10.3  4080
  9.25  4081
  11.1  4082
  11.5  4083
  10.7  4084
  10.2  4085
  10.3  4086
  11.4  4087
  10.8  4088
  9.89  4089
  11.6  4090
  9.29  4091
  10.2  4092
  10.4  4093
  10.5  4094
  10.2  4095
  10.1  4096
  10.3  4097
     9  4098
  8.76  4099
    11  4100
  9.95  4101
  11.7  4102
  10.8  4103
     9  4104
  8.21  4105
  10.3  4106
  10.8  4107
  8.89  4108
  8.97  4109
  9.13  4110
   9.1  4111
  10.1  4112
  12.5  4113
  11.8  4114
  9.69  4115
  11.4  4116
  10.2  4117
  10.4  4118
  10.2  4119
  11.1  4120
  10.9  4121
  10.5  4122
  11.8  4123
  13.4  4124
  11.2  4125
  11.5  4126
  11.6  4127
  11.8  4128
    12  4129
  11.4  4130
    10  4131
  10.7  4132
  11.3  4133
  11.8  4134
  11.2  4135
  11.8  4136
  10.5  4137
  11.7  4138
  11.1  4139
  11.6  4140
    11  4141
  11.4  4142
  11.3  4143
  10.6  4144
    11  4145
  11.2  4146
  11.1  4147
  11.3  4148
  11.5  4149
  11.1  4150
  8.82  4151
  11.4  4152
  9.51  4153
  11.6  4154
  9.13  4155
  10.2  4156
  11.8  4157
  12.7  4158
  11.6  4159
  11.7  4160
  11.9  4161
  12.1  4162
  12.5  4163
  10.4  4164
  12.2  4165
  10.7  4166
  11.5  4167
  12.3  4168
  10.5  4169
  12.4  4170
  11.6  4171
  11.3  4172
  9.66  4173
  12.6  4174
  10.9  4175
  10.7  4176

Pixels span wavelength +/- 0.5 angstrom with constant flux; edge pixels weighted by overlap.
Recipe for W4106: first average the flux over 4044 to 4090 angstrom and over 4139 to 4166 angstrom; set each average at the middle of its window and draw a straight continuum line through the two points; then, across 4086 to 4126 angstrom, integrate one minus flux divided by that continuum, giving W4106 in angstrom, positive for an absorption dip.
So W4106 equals 2.0 angstrom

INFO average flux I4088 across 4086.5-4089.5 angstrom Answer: 10.7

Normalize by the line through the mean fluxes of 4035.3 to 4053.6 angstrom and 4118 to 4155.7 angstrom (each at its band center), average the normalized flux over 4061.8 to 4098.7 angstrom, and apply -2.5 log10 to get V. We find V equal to 0.08 mag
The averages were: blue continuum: 11.4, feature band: 10.5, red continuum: 11.1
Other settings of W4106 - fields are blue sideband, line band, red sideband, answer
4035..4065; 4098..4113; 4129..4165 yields 1.8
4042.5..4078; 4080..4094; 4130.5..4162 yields 0.5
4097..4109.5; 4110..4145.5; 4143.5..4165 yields -2.3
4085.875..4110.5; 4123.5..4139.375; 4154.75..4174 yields -1.0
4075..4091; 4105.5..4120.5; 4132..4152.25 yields 0.6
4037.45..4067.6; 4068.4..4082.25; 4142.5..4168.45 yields 0.9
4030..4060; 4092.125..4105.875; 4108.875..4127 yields 1.1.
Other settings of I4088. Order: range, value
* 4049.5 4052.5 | 11.4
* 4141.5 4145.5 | 11.1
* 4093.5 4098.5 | 10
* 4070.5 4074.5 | 10.6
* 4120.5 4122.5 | 10.7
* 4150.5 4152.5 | 10.1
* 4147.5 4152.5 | 10.8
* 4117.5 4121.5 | 10.6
